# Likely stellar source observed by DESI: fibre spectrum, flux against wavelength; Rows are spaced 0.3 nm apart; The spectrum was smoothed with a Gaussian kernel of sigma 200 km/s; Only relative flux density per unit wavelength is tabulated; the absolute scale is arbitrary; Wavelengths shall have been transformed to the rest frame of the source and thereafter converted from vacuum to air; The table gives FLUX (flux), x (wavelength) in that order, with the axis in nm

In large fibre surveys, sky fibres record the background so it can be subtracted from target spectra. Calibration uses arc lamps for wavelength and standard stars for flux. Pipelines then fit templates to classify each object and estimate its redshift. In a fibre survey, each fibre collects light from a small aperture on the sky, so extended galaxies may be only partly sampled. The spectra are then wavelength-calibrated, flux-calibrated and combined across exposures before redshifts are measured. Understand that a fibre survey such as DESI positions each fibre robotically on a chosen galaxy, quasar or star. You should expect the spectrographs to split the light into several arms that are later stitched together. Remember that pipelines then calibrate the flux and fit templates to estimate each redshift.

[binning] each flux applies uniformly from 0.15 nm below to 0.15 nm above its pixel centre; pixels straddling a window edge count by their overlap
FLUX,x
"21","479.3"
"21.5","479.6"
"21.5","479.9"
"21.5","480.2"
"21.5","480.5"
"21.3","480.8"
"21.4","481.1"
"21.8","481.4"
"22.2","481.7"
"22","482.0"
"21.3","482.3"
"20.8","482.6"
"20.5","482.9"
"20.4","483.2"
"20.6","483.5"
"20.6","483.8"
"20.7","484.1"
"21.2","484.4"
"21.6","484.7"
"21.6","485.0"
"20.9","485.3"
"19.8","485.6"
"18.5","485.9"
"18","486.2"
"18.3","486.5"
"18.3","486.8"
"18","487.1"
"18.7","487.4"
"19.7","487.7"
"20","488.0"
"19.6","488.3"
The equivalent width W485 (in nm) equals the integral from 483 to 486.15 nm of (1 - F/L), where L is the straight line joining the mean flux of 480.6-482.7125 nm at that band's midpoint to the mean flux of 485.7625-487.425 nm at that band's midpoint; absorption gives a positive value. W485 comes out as -0.145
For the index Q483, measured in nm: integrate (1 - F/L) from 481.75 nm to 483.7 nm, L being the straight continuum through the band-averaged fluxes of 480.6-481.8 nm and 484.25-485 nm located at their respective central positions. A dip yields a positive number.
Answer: 0.051 nm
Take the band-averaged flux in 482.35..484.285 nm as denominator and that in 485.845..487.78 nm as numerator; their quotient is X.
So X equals 0.89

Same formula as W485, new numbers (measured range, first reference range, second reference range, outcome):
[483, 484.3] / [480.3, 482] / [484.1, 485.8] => 0.04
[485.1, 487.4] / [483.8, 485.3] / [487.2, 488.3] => 0.16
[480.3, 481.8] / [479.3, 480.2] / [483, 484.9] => -0.03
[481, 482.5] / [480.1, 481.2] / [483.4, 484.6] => -0.04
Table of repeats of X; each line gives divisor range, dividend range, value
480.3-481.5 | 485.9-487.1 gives 0.85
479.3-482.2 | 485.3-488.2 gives 0.88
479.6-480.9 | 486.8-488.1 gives 0.88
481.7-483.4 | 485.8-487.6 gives 0.87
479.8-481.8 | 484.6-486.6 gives 0.92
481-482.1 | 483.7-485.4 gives 0.97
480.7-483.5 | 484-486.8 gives 0.94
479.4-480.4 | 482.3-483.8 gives 0.96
